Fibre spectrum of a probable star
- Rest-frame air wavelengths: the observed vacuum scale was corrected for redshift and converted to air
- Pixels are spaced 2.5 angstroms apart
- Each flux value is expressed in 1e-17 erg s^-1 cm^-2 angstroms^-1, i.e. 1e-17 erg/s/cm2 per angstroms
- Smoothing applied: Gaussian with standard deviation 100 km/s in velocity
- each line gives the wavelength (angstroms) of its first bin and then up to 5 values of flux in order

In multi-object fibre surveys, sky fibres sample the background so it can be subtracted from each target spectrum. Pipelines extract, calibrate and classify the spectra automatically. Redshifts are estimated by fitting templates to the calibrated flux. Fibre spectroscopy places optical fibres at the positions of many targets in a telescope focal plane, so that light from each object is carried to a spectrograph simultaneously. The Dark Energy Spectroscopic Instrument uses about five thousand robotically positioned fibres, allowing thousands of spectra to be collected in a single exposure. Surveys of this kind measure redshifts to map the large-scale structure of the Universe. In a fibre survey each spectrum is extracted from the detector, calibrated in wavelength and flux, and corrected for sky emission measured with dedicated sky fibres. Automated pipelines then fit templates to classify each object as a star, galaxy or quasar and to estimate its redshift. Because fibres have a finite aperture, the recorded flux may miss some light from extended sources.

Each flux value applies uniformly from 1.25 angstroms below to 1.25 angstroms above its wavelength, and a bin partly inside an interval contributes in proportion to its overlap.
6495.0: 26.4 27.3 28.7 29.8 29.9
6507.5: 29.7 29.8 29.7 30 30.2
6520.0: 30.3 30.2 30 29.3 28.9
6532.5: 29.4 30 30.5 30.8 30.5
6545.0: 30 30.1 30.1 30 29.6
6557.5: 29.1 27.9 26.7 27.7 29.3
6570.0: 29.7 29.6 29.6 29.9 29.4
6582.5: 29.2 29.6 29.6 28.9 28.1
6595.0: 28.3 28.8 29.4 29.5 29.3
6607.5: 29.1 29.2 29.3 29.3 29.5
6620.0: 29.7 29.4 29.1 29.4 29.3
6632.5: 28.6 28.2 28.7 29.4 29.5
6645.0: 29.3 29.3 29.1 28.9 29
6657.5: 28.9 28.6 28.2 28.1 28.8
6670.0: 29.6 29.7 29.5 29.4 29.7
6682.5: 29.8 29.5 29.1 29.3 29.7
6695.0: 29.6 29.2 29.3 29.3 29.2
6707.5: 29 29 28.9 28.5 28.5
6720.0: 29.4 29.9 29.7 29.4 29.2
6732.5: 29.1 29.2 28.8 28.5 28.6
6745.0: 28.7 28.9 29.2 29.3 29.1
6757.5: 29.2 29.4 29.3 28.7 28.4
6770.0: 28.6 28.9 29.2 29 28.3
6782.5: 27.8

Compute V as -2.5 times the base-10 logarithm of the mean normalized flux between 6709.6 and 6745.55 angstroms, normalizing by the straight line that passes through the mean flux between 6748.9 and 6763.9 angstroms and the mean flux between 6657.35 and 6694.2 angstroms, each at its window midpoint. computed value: 0.01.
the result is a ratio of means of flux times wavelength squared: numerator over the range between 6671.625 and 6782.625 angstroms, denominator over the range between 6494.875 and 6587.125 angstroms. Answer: 1.0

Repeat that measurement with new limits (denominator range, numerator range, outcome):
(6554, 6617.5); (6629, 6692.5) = 1.03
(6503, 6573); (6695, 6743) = 1.04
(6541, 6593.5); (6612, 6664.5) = 1.01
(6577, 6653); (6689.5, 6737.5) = 1.03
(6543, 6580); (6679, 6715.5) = 1.04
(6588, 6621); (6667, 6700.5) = 1.04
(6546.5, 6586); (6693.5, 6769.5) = 1.05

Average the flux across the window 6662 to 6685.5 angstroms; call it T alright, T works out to 29.3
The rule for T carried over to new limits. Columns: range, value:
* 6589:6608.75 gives 28.9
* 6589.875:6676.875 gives 29.1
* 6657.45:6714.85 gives 29.2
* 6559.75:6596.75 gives 28.9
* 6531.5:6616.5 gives 29.3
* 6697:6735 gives 29.2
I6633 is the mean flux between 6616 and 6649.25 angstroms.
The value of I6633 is 29.2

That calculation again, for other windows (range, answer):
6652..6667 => 28.6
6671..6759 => 29.2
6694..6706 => 29.3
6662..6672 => 28.8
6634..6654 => 29.1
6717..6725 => 29.4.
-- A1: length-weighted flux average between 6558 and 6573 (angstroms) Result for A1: 28.5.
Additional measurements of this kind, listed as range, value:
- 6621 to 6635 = 29.1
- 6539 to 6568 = 29.3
